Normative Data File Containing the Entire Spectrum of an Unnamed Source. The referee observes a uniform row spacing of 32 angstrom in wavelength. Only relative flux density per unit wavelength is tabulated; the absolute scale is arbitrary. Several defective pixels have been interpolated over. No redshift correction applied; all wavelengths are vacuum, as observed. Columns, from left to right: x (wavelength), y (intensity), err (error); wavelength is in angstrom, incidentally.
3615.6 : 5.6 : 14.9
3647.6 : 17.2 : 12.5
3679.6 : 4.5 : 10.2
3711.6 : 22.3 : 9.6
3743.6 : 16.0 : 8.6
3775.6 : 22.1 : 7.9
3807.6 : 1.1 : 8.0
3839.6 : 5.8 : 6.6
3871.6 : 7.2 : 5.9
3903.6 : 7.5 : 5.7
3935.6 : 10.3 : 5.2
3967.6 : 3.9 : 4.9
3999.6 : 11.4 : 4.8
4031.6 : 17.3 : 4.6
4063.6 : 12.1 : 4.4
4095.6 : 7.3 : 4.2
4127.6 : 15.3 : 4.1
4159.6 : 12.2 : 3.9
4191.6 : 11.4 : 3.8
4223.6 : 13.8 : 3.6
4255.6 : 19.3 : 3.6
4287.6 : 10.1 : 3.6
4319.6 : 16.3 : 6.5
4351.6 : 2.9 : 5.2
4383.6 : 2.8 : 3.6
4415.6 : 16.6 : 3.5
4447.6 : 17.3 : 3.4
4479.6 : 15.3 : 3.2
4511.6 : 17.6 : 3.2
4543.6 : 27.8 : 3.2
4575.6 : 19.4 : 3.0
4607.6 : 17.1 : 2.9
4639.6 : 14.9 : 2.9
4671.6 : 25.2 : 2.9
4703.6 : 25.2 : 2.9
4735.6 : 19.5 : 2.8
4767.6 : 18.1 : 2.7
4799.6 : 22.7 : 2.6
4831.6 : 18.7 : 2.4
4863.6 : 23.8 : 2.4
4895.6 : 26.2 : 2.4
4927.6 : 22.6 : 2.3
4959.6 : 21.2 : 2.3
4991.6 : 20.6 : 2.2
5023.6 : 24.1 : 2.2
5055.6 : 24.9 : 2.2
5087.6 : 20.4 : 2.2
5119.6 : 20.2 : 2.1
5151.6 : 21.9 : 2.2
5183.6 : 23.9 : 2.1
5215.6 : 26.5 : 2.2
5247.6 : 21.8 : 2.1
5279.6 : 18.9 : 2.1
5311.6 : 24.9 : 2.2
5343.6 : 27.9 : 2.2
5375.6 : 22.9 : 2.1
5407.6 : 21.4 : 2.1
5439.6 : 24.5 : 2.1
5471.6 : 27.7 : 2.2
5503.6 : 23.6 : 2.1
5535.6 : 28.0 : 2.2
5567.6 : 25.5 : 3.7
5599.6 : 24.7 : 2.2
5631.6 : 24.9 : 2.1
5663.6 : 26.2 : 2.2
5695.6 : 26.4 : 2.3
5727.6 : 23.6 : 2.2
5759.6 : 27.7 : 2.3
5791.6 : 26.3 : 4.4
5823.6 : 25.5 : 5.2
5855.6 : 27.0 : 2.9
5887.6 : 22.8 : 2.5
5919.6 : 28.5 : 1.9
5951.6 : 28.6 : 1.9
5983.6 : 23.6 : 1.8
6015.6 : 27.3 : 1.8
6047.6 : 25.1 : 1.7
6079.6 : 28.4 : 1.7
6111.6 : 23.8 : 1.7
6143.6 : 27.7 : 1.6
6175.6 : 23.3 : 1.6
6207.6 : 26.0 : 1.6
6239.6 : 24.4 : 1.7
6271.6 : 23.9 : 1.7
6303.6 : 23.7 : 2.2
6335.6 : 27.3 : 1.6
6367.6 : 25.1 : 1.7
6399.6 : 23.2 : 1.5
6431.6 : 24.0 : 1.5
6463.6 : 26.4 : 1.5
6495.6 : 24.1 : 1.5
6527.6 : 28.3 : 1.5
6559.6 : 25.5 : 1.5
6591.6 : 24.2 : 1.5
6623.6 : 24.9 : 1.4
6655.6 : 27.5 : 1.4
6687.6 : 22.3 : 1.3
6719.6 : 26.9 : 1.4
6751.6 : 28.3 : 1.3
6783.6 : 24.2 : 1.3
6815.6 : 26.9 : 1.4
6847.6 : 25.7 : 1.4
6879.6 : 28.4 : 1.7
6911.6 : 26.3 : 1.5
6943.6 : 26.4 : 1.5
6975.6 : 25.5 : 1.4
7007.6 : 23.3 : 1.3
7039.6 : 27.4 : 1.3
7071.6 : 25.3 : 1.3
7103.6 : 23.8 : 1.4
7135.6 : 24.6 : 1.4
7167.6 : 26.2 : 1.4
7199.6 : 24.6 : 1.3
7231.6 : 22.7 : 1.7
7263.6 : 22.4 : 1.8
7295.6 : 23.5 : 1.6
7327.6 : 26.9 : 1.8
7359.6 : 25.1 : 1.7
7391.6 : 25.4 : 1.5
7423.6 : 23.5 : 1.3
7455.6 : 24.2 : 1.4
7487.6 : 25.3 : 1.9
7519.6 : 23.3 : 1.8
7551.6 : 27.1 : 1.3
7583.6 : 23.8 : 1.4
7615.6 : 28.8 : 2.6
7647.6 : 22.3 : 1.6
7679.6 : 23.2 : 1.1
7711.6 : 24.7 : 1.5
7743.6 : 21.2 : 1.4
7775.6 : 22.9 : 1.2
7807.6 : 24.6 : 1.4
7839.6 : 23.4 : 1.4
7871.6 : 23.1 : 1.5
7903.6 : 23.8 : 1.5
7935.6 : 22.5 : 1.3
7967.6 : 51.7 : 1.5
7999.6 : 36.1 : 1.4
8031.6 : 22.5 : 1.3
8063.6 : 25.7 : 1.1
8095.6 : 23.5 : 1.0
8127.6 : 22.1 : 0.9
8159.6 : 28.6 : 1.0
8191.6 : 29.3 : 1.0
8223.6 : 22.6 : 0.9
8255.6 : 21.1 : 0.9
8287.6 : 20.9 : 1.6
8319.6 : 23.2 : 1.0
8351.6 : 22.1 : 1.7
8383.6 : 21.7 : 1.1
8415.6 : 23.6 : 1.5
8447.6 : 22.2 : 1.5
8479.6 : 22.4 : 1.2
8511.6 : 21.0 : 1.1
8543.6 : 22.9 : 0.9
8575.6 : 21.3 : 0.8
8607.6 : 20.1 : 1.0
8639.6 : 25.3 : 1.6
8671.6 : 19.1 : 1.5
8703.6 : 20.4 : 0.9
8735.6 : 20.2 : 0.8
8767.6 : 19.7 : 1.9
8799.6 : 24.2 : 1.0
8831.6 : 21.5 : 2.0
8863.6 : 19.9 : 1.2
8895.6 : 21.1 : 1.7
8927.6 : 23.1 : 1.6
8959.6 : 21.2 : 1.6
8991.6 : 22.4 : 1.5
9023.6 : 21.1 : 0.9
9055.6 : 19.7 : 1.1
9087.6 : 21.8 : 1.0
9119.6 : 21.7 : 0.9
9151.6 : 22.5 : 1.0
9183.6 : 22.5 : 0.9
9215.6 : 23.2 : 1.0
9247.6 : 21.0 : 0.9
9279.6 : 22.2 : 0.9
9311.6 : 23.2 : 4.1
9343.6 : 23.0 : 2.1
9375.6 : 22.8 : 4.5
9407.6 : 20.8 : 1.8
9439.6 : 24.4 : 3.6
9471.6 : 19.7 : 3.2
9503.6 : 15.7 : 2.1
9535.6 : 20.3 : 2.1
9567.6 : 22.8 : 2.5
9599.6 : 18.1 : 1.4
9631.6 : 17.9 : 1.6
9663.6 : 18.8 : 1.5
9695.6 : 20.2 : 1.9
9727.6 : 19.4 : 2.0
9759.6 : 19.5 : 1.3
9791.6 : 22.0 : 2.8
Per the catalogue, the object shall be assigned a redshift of 0.22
